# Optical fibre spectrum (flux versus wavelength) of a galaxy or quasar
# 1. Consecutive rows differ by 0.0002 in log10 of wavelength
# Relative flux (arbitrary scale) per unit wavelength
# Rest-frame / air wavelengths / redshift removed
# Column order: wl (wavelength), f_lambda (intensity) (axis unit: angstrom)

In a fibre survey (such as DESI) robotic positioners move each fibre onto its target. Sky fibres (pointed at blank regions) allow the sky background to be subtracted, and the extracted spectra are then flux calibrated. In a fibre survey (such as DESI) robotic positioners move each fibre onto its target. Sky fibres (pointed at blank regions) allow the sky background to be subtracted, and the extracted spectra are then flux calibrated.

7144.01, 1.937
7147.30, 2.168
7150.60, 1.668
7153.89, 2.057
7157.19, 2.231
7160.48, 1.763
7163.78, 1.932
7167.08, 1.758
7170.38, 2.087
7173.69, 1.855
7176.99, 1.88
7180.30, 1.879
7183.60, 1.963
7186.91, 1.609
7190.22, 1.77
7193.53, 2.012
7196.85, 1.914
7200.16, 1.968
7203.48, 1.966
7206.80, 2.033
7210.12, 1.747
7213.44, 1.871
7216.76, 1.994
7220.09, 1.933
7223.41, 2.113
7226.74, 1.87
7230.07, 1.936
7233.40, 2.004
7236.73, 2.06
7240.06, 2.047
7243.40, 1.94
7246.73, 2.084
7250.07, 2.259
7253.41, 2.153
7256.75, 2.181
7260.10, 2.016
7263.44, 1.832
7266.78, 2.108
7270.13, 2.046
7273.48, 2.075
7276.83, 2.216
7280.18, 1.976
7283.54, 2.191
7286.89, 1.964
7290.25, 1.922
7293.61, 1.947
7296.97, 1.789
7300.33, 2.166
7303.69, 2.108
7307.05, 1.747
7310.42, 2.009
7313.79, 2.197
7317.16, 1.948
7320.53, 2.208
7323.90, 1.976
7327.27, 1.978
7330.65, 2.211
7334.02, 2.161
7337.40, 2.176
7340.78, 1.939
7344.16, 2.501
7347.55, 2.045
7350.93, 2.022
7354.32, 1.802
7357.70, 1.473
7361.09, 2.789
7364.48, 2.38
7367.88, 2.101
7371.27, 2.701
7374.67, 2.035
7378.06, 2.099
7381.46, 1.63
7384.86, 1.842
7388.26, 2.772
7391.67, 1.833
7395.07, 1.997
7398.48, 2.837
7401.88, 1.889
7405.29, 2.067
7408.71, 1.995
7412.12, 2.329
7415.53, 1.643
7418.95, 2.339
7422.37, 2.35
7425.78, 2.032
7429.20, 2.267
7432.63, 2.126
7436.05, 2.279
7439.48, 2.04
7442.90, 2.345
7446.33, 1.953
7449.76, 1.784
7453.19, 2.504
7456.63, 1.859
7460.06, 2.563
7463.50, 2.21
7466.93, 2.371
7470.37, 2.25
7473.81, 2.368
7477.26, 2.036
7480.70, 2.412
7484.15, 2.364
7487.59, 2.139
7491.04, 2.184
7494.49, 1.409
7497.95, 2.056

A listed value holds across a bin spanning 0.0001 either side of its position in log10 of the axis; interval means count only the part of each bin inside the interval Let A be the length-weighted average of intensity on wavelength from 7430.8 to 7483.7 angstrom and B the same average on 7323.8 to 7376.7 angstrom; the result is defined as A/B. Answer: 1.03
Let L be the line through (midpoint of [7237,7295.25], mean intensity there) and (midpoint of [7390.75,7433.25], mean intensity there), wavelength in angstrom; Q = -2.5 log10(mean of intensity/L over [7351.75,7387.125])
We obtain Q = 0.01 mag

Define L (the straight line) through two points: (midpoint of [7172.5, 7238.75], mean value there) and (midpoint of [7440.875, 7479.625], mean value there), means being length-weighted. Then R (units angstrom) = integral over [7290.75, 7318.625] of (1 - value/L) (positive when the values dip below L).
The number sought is 0.6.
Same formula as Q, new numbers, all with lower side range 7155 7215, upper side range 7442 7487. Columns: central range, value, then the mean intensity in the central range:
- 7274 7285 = -0.06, 2.12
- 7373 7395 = 0.05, 2.03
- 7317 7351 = -0.02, 2.12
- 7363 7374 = -0.12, 2.36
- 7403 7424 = 0.03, 2.11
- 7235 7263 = -0.06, 2.08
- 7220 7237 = -0.02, 1.99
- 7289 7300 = 0.06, 1.92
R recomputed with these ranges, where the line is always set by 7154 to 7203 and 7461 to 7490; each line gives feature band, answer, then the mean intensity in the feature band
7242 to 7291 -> -1.2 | 2.07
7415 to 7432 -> 0.4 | 2.16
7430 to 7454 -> 1.0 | 2.14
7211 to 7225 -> -0.1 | 1.96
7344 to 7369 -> 0.1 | 2.12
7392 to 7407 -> 0.1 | 2.16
